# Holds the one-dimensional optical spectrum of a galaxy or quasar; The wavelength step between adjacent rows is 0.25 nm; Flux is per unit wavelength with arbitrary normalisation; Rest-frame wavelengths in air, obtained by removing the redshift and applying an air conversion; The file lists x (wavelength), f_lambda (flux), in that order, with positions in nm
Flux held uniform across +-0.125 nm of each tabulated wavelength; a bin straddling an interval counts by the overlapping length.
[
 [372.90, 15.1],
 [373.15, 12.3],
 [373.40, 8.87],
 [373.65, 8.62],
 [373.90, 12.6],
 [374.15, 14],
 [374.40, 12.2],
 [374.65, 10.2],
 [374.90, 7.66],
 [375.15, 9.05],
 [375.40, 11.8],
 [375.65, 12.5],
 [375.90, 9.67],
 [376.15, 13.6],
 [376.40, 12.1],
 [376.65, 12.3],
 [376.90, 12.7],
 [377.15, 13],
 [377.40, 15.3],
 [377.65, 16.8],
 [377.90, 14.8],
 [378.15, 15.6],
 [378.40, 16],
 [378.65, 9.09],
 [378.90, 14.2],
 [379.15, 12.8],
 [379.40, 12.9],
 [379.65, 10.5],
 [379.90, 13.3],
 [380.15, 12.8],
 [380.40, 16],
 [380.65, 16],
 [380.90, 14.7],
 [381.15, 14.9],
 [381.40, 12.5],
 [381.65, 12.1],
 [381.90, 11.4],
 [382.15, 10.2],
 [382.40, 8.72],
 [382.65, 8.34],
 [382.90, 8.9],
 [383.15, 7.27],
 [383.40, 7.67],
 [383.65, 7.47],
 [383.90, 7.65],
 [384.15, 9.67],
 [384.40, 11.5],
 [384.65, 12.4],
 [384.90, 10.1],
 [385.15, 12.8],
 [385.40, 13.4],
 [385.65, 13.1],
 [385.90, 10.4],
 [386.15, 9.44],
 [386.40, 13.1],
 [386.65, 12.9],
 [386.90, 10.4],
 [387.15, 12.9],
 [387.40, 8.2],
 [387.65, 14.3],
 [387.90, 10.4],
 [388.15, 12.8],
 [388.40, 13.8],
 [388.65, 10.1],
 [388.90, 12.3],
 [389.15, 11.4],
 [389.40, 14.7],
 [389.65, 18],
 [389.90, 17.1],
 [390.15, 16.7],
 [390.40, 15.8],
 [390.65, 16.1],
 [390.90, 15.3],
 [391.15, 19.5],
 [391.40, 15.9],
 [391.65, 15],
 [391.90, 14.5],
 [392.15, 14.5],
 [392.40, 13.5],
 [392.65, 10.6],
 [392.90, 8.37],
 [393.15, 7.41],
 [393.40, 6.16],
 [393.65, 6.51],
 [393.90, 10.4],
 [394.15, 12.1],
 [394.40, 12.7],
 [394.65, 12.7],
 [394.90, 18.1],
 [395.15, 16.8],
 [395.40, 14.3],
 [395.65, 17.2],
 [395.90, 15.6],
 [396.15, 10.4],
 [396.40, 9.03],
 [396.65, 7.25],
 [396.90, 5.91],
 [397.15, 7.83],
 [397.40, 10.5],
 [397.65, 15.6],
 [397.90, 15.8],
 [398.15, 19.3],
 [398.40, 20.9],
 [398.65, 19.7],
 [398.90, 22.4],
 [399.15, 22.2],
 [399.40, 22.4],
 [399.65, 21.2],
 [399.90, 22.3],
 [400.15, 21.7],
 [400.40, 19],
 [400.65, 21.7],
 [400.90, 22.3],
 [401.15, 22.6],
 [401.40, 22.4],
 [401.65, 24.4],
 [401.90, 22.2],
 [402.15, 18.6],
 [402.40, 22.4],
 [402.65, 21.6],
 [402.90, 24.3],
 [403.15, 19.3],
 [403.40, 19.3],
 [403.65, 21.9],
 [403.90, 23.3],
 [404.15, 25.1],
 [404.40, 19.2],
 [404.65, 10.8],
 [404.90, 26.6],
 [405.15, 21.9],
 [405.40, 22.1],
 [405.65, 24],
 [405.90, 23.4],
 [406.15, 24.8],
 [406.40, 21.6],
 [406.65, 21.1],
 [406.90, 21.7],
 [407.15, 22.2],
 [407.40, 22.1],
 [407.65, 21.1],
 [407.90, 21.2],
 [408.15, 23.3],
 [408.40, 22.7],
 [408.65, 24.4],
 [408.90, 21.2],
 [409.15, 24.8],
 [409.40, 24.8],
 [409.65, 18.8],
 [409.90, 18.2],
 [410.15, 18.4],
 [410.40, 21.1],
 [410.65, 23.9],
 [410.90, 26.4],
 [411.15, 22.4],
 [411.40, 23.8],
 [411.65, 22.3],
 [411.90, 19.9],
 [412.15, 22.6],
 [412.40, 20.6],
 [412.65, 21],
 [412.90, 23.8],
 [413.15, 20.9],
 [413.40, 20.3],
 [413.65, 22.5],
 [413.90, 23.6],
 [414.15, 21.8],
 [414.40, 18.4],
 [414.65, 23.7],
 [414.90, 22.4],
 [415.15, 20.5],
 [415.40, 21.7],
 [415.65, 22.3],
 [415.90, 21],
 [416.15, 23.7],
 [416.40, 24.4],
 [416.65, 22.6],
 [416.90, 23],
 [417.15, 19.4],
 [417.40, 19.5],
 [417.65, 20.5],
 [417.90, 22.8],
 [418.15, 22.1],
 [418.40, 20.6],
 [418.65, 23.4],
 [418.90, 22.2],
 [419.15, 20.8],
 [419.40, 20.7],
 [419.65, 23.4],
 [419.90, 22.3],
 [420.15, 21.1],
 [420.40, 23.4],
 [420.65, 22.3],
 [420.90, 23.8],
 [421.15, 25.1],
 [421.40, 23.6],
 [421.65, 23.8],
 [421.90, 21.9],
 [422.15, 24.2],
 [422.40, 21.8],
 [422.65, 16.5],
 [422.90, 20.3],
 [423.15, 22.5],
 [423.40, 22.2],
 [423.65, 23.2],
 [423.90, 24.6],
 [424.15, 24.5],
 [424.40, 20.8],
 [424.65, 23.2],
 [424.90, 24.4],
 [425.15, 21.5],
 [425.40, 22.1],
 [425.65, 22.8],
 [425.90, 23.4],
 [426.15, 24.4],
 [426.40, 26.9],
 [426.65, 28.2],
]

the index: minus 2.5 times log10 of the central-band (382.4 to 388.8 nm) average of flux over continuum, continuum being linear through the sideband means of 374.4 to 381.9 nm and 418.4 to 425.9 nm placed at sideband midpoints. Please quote 0.33 mag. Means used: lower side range 12.9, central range 10.7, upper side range 22.5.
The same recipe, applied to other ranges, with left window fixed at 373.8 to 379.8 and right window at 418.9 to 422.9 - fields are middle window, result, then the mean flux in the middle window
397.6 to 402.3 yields -0.19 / 21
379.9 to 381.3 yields -0.10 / 14.7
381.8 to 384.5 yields 0.48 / 8.94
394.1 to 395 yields 0.18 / 13.9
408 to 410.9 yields -0.13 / 22.1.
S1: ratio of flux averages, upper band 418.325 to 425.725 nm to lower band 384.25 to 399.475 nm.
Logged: 1.7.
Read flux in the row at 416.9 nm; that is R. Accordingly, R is 23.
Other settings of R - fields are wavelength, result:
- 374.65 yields 10.2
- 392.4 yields 13.5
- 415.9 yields 21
